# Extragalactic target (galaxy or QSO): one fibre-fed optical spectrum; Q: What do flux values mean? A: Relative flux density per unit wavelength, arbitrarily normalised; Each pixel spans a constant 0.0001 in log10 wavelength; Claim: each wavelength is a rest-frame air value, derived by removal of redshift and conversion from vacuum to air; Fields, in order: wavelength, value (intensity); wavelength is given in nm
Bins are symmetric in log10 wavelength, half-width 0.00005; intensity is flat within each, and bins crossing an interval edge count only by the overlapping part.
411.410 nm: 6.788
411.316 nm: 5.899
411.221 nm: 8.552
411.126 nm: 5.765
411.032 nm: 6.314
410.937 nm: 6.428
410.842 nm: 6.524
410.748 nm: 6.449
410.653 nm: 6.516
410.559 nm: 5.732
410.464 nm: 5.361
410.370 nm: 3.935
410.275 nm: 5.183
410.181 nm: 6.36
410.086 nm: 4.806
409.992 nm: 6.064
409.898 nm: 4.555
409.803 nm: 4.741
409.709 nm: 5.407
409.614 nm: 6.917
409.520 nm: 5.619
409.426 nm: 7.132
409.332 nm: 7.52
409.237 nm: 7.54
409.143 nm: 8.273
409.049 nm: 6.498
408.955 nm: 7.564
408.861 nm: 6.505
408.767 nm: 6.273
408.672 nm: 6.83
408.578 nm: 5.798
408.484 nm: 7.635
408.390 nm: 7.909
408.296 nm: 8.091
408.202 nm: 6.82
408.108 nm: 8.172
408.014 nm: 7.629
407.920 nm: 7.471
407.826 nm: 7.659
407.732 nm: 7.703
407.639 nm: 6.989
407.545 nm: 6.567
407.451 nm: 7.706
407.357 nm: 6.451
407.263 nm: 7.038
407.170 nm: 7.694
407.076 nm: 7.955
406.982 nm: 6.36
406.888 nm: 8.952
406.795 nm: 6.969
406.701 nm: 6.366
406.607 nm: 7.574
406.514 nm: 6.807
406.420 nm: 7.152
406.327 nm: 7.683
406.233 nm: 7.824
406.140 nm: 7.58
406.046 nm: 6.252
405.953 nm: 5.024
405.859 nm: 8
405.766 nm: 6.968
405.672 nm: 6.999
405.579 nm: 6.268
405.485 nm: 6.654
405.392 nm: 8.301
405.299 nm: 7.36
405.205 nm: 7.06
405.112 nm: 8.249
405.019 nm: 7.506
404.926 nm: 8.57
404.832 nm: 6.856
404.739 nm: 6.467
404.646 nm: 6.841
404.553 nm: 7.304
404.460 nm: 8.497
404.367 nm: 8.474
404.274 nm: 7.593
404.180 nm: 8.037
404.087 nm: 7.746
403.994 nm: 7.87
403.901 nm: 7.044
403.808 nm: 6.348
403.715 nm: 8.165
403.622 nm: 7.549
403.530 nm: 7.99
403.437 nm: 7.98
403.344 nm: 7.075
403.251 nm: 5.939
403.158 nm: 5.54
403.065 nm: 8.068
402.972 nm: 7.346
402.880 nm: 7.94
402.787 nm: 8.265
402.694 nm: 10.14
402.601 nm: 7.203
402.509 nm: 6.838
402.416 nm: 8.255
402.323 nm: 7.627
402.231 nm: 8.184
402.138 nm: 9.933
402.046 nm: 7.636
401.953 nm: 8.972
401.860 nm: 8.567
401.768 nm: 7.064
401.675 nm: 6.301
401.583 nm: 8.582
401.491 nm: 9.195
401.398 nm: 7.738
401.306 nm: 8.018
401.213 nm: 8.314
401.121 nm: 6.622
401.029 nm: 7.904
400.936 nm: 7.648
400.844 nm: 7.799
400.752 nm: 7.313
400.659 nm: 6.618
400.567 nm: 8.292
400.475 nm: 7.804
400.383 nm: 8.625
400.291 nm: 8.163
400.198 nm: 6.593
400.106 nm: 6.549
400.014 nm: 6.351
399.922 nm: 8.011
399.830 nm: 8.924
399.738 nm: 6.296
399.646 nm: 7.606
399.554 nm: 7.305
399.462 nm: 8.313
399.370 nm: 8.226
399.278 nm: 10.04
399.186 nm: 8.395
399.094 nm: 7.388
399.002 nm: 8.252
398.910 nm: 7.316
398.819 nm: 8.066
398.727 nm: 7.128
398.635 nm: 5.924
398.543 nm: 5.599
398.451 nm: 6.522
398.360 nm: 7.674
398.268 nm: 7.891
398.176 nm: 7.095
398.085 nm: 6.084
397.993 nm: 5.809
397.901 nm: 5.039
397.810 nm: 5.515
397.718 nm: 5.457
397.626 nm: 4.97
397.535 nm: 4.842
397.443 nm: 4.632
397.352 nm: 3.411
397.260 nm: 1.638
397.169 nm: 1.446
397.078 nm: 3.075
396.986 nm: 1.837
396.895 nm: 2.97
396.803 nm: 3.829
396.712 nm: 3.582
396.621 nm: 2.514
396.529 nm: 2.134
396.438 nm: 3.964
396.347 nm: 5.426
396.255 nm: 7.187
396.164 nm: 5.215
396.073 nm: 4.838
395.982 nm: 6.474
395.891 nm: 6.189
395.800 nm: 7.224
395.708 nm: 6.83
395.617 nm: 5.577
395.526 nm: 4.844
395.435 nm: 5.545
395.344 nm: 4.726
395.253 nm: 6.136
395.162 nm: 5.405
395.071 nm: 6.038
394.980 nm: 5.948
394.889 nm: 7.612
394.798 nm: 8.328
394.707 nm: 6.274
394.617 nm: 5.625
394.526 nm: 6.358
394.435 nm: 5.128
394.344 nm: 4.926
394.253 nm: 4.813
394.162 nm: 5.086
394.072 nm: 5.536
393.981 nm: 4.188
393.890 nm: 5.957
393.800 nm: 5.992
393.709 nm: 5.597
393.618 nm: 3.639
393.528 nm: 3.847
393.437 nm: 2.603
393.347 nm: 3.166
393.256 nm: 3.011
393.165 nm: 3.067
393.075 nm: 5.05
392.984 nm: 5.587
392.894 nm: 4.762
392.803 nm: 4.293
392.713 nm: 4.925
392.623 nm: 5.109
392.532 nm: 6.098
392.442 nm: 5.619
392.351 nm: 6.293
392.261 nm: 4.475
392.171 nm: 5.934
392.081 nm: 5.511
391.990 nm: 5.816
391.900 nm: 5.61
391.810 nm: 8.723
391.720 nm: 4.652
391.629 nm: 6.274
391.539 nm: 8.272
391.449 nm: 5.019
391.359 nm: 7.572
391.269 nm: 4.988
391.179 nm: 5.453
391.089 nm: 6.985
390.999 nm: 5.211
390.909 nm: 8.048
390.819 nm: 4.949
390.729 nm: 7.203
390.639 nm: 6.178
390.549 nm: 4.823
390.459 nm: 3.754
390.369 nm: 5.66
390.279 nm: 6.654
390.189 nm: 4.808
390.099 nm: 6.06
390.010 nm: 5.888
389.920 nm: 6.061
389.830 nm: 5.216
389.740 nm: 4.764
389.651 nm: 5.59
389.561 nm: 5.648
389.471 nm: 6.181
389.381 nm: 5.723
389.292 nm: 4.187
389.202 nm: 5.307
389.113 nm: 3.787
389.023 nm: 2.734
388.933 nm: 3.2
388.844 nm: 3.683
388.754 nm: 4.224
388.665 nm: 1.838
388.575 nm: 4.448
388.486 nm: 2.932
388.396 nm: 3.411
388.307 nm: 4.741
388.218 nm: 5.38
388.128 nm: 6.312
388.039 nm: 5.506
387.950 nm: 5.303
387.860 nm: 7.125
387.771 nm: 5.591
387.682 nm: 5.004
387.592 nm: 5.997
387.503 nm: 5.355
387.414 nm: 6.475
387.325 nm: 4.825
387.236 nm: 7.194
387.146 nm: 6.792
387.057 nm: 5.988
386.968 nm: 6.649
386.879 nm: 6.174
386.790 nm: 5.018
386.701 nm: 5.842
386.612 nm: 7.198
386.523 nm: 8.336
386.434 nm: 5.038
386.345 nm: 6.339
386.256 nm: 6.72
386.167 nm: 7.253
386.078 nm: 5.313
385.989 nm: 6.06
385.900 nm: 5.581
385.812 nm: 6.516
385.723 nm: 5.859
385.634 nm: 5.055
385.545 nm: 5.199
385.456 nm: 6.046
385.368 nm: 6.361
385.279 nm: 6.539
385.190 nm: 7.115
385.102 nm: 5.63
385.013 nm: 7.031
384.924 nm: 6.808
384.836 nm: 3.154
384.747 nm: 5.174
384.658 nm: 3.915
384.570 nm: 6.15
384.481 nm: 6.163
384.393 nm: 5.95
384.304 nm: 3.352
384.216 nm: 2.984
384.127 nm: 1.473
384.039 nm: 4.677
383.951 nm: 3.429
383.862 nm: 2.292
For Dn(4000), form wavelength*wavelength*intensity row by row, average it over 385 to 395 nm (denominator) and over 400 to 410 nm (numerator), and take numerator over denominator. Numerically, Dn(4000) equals 1.4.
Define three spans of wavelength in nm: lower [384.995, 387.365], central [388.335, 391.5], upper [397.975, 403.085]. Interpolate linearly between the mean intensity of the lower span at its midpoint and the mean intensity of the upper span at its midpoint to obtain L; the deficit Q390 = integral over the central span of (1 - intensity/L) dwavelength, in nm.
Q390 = 0.72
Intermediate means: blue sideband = 6.2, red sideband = 7.69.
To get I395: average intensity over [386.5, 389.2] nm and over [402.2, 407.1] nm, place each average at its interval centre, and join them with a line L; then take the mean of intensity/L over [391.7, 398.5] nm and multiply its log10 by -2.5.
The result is 0.20 mag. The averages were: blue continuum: 5.21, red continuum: 7.42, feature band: 5.13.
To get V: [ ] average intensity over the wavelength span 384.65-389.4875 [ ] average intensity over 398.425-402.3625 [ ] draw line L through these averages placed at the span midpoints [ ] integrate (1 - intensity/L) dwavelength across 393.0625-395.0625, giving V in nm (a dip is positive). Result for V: 0.47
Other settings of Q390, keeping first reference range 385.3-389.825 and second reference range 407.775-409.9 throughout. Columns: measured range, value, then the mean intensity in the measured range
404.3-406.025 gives -0.16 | 7.29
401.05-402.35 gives -0.33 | 8.06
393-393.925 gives 0.26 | 4.22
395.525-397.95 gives 0.64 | 4.46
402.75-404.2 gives -0.19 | 7.42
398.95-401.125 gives -0.49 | 7.73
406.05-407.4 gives -0.10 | 7.28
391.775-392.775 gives 0.00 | 5.78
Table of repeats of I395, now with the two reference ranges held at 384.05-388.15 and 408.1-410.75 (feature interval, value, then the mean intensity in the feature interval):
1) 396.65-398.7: 0.26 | 4.77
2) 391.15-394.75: 0.13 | 5.27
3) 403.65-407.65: -0.16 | 7.31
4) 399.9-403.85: -0.24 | 7.7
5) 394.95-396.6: 0.10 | 5.49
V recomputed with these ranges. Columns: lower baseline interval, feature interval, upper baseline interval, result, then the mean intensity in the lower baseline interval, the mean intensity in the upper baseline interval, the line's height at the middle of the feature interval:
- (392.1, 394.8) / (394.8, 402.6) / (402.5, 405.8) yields -0.283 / 5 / 7.48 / 6.22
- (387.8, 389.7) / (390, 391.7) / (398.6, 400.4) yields -0.239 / 4.64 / 7.67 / 5.23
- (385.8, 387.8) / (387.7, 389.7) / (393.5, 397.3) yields 0.411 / 6.14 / 5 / 5.89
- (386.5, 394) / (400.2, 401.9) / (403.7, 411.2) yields -0.382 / 5.34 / 6.95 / 6.35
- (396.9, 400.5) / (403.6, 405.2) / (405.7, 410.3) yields -0.210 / 6.36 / 6.92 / 6.7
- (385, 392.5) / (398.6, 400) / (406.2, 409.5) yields -0.266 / 5.66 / 7.27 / 6.55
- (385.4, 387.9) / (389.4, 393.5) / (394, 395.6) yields 0.280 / 6.09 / 5.76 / 5.89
